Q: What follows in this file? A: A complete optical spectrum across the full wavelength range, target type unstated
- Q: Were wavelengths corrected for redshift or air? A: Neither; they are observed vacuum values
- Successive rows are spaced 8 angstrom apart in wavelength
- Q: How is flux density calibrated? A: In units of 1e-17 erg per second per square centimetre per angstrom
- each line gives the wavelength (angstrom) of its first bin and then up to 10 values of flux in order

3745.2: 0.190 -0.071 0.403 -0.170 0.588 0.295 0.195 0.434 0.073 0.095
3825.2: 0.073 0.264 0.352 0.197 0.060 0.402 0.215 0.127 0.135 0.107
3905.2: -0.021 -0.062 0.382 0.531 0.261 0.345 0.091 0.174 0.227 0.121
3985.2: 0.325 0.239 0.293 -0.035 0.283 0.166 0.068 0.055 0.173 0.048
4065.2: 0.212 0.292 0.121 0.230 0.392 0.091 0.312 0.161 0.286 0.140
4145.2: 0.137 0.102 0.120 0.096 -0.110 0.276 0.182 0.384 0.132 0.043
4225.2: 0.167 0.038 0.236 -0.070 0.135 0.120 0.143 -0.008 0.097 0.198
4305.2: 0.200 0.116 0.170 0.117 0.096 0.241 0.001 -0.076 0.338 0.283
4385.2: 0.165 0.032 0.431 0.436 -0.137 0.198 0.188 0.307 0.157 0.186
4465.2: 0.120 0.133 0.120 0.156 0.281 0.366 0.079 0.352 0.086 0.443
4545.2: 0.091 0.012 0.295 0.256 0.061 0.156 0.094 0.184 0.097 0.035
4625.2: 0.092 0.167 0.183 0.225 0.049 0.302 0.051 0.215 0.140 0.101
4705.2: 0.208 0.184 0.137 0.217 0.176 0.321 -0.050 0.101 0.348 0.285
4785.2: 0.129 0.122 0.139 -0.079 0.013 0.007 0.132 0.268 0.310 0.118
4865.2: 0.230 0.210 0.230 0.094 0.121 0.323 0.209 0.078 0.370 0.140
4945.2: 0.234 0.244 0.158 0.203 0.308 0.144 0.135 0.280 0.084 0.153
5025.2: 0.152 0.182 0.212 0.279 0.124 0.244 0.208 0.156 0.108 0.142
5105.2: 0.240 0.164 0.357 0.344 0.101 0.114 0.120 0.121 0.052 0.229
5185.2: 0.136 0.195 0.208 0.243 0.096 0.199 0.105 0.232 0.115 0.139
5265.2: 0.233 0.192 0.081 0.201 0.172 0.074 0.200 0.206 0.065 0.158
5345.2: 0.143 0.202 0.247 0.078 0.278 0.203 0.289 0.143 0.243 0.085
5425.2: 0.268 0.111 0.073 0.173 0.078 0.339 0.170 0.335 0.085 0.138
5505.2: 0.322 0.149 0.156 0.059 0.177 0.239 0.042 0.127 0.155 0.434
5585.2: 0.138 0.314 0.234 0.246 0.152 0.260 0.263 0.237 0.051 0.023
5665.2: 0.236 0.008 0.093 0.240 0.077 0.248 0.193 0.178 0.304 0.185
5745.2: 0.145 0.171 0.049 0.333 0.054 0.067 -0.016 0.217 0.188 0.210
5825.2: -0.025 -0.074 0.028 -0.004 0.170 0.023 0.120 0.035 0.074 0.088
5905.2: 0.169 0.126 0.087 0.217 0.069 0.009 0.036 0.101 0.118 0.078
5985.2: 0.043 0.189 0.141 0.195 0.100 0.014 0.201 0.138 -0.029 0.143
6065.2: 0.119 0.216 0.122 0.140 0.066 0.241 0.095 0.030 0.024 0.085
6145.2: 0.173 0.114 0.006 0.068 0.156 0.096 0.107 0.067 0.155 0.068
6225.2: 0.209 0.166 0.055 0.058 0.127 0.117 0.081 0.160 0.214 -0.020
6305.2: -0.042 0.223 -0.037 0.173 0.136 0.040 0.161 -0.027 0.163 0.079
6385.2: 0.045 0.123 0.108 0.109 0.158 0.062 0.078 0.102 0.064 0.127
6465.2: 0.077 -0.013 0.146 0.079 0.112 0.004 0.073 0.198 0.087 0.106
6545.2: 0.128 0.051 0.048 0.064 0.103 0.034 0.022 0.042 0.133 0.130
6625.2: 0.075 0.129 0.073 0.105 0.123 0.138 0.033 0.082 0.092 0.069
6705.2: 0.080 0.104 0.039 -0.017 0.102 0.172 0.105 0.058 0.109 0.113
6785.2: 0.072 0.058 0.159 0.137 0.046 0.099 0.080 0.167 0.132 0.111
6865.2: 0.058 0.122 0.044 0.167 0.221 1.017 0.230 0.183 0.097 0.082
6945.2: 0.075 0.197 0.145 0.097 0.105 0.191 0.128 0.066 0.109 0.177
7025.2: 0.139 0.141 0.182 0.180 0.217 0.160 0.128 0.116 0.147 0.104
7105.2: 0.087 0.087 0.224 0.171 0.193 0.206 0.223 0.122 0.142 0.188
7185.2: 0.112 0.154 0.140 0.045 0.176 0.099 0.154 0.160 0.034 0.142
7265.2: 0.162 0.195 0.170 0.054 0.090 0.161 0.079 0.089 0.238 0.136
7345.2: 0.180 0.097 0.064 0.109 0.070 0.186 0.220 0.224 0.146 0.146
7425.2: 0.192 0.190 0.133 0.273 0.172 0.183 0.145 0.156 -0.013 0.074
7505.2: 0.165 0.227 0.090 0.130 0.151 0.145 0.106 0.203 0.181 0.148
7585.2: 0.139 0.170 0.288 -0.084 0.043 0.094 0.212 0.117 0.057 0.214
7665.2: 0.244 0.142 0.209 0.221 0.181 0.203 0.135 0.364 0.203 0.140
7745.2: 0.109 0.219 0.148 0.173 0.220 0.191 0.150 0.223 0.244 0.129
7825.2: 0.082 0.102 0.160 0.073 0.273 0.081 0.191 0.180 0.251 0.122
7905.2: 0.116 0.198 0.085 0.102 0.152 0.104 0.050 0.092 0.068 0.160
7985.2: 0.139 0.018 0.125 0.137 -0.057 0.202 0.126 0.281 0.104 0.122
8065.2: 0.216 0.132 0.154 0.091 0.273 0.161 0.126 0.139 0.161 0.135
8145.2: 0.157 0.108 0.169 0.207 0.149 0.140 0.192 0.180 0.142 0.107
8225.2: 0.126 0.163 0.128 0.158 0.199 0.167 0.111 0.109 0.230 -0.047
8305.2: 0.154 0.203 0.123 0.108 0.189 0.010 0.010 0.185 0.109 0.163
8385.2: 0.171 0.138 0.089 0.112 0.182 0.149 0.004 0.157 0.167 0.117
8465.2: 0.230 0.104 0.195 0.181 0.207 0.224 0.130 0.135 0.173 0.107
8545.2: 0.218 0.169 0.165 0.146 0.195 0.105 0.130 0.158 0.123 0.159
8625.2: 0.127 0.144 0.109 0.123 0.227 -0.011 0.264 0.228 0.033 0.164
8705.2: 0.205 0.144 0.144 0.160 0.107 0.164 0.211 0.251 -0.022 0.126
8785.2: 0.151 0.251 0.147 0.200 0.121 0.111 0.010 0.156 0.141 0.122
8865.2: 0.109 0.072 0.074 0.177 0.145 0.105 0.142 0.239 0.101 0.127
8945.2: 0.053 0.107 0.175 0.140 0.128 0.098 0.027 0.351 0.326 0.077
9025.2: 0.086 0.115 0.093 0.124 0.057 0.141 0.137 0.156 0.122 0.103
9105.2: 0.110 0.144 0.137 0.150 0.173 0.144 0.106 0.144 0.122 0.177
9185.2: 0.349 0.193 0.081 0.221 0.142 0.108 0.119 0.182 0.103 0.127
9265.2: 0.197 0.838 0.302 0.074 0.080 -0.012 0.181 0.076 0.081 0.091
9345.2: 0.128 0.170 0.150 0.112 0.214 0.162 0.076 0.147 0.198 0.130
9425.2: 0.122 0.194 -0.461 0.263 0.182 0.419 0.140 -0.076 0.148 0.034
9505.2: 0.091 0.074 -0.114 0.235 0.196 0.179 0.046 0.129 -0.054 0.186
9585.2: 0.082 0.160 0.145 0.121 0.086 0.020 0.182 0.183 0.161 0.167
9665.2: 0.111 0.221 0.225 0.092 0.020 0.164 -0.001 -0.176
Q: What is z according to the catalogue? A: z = 0.852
